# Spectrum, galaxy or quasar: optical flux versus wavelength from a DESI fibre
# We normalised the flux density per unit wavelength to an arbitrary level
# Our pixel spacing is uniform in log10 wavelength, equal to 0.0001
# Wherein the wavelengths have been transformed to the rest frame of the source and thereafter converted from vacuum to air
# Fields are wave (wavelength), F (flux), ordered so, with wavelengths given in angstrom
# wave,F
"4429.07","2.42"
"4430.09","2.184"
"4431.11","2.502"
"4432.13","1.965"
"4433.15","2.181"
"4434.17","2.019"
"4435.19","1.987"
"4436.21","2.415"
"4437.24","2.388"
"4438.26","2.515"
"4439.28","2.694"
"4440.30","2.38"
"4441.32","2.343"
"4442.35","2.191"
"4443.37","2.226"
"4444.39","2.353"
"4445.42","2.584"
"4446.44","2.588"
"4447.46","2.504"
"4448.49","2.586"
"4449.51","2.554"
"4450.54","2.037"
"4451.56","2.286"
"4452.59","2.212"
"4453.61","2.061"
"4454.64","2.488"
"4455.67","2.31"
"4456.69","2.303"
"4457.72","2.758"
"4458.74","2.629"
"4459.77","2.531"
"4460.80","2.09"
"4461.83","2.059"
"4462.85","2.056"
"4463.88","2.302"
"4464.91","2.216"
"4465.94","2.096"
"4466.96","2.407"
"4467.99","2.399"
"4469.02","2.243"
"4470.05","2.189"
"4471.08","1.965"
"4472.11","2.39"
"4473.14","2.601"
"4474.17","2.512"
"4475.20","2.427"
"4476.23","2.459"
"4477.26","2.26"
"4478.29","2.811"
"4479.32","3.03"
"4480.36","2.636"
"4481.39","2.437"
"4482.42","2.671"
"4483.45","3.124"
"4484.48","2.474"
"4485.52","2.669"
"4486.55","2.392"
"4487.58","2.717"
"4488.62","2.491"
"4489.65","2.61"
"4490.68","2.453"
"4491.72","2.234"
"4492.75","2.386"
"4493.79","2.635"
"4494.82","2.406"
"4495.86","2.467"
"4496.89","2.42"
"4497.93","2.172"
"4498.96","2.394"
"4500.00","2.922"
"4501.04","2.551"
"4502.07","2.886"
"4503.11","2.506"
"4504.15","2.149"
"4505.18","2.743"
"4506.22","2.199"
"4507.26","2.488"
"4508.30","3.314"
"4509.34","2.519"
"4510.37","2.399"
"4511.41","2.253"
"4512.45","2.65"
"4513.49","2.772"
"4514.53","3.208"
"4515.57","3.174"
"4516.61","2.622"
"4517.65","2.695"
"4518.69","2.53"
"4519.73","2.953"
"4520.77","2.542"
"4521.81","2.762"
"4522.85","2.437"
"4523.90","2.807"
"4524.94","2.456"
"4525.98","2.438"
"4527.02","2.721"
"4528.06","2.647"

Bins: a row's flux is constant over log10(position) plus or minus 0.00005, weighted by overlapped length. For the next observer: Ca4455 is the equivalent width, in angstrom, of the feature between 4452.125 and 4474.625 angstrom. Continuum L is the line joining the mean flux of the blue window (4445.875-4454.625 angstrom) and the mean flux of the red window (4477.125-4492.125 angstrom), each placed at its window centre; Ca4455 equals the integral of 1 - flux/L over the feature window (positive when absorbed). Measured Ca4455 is 1.35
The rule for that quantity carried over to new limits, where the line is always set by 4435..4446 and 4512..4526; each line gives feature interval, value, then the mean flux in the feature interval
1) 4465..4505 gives 1.4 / 2.49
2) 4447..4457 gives 0.4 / 2.33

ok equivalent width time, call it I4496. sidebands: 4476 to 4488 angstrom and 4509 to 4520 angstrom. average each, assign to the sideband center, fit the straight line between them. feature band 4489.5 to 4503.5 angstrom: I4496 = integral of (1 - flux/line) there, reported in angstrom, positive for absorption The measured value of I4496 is 0.9 angstrom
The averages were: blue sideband 2.64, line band 2.5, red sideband 2.71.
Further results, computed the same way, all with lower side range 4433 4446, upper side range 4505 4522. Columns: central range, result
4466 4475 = 0.6 angstrom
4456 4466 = 0.5 angstrom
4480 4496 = 0.1 angstrom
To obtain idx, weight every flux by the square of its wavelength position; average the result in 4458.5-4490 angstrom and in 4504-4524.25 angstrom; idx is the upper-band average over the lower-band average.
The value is 1.11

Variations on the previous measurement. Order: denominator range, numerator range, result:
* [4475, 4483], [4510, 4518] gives 1.06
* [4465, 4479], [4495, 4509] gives 1.09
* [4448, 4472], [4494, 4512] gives 1.12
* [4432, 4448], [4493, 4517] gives 1.14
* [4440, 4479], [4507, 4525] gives 1.18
